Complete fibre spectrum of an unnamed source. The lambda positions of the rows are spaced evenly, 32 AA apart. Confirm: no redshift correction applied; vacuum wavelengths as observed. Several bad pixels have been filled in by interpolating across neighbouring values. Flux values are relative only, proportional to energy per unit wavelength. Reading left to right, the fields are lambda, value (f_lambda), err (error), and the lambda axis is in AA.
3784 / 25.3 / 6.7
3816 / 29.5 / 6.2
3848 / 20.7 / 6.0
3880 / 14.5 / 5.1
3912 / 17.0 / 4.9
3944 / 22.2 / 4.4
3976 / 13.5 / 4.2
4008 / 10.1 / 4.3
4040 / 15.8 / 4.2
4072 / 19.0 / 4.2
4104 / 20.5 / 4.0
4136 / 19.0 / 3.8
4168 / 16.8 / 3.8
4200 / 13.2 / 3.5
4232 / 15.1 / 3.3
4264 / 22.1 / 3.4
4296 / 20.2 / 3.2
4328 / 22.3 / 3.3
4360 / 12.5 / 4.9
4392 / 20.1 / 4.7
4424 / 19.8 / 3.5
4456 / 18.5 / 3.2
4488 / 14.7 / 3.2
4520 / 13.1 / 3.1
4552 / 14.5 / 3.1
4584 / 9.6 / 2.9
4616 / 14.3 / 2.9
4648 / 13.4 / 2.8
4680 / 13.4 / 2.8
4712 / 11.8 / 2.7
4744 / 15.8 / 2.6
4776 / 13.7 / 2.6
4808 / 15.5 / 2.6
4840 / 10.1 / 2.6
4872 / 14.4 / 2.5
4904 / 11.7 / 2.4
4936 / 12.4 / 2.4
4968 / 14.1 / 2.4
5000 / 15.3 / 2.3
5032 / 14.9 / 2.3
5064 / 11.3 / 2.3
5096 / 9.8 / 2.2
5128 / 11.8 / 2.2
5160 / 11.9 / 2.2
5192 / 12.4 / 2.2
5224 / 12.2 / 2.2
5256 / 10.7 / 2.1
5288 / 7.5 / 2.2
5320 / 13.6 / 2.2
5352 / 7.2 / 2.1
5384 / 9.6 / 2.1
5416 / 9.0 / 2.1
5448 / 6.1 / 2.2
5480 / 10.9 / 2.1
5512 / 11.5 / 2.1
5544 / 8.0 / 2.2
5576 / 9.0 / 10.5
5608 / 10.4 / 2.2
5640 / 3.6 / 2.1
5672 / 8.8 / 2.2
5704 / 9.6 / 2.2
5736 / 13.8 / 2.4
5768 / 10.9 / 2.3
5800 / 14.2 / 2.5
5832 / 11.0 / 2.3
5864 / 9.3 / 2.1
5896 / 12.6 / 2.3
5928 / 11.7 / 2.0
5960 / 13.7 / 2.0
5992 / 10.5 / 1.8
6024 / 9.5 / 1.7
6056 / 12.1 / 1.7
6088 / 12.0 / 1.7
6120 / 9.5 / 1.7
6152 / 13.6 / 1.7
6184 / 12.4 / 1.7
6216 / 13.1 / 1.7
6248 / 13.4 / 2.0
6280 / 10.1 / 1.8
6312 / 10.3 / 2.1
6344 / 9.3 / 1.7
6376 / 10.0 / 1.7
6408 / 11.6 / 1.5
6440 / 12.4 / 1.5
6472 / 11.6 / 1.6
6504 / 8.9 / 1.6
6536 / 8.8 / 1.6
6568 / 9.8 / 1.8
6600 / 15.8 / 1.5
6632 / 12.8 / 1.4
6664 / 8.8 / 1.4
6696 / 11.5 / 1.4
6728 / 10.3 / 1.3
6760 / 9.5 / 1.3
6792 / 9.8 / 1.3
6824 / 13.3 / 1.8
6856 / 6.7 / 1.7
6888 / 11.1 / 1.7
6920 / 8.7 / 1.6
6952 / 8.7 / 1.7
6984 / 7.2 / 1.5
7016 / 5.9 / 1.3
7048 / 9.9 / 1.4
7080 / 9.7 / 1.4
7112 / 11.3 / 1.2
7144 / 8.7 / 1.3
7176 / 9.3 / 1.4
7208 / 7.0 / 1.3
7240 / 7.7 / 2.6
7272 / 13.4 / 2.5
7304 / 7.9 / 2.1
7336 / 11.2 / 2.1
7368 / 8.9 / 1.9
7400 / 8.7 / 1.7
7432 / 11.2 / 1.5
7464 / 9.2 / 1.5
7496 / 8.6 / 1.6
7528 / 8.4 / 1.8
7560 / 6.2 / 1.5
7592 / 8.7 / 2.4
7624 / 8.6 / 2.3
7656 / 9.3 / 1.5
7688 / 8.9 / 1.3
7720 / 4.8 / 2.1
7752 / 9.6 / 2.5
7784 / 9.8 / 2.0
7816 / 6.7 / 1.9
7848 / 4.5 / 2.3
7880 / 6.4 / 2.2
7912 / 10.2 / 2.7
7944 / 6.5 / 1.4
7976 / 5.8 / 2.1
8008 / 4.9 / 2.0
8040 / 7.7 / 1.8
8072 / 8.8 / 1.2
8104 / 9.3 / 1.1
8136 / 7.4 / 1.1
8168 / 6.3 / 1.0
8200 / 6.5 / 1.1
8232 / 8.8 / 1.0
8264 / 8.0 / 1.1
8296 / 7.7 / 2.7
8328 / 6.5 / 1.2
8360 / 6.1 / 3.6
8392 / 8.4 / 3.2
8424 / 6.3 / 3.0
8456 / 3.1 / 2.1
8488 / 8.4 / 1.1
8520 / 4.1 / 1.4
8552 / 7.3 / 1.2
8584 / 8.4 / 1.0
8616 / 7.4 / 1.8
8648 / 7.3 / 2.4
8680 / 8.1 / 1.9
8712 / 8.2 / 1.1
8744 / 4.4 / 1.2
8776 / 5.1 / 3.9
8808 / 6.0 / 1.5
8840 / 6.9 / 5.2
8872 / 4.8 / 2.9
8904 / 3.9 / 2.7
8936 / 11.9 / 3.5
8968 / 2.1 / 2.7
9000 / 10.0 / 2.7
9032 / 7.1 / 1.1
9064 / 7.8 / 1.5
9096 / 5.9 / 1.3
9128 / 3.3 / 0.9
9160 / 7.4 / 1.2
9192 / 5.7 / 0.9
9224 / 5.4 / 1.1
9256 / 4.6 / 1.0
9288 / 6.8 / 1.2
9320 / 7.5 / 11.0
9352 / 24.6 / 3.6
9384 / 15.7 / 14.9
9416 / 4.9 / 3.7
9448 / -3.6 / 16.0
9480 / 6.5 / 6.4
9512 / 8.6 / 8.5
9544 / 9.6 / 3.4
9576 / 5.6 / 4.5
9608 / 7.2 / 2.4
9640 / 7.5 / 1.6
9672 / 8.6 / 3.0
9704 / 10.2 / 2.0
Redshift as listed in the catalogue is 1.512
